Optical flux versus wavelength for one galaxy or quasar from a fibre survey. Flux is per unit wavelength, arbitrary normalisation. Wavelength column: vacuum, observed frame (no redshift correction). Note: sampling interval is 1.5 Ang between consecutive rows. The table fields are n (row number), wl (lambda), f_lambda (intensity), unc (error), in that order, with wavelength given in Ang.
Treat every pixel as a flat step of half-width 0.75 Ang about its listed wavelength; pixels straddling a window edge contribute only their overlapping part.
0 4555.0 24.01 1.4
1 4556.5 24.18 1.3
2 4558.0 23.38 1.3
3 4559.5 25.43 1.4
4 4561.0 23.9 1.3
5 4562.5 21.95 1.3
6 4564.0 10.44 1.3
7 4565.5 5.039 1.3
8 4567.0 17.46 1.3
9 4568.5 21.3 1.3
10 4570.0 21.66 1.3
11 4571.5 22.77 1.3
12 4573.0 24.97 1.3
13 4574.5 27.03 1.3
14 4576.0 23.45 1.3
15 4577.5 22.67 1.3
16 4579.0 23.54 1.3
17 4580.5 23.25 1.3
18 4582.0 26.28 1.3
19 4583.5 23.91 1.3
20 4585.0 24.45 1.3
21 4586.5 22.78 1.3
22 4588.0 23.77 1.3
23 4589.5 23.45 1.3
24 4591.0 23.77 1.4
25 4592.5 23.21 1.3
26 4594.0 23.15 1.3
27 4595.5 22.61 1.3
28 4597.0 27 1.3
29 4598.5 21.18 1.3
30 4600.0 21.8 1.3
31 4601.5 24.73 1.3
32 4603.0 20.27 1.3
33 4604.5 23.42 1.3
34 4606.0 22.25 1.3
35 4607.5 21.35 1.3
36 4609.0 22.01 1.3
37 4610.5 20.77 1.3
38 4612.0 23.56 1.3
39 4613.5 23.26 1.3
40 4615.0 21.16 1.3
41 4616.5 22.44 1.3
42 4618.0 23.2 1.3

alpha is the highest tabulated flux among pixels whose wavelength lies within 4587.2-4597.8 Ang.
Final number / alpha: 27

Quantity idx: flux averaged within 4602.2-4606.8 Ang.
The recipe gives 22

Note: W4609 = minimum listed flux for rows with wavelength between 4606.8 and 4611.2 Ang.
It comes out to 20.77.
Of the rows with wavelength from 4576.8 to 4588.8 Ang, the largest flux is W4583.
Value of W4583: 26.28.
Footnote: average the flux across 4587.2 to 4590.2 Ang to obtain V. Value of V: 23.6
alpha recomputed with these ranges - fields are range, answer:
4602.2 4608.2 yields 23.42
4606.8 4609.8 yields 22.01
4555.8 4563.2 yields 25.43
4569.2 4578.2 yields 27.03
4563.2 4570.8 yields 21.66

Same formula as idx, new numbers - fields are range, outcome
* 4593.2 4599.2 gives 23.5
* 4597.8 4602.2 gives 22.6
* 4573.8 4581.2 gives 24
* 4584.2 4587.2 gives 23.6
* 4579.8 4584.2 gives 24.5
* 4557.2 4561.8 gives 24.2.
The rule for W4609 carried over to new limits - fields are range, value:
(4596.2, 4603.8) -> 20.27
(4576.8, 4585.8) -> 22.67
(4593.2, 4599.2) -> 21.18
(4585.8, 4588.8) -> 22.78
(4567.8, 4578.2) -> 21.3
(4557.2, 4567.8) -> 5.039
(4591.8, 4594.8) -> 23.15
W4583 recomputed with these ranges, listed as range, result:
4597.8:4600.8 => 21.8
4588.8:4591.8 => 23.77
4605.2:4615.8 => 23.56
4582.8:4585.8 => 24.45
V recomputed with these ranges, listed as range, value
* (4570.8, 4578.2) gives 24.2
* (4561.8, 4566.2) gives 12.5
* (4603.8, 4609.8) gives 22.2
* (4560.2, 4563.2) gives 23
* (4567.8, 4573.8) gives 22.7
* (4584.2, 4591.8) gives 23.6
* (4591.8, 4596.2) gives 23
